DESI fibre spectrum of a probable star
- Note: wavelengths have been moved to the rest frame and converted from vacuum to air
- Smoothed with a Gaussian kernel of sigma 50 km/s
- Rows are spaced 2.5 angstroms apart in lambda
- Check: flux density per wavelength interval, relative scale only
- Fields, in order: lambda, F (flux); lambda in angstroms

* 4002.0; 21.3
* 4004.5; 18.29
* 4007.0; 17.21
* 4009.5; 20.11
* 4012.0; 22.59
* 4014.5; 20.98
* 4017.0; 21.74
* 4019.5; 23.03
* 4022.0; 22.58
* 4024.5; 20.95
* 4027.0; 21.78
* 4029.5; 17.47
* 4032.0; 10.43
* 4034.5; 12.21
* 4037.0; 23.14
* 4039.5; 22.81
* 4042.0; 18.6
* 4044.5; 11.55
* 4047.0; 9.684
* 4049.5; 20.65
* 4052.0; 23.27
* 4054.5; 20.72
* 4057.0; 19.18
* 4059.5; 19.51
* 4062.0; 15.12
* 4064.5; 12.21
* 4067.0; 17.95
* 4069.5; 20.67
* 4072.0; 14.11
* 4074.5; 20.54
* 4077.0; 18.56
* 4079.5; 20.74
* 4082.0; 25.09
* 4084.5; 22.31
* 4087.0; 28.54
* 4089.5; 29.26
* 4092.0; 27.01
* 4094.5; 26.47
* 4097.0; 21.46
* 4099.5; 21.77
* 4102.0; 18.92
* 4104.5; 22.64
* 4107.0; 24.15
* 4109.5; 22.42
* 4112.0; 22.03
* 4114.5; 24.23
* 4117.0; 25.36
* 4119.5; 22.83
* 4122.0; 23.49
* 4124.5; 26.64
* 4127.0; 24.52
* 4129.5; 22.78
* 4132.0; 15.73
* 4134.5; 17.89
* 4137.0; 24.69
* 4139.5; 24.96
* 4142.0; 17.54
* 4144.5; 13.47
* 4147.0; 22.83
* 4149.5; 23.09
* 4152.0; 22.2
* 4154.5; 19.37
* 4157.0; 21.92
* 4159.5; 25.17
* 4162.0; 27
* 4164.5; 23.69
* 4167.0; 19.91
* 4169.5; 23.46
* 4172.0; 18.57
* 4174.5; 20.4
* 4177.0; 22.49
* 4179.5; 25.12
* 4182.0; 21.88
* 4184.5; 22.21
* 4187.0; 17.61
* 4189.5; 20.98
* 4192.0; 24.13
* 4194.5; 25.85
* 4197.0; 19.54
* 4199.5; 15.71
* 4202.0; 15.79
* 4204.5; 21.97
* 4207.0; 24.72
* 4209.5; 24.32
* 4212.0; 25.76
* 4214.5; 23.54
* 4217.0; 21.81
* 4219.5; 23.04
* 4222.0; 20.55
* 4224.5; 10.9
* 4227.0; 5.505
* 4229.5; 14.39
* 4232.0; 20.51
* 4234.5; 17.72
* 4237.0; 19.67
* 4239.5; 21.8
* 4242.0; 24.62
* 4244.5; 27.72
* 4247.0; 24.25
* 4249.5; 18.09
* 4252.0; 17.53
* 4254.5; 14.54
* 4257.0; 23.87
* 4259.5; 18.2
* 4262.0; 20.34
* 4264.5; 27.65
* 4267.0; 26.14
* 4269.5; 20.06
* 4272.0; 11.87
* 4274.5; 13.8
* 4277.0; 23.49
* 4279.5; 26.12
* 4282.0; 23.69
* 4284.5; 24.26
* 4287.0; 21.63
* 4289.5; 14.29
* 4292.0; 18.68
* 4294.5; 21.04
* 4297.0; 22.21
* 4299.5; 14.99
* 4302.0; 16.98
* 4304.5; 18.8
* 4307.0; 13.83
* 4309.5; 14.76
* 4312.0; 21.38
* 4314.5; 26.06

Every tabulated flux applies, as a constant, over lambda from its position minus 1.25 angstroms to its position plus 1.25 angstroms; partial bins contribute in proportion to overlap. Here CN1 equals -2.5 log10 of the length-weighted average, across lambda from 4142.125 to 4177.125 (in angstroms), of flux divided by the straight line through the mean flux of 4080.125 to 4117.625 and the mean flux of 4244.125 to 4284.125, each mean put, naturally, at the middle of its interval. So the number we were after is 0.07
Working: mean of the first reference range 24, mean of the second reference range 21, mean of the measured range 21.5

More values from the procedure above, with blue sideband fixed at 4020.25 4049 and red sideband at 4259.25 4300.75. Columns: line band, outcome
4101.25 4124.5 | -0.24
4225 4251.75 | 0.05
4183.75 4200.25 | -0.08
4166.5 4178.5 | -0.10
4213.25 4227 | 0.07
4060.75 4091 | -0.13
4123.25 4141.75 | -0.18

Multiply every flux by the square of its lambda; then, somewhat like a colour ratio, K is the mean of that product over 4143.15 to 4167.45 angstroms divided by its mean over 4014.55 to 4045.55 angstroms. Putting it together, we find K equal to 1.23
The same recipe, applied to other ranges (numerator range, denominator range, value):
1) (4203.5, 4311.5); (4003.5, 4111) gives 1.09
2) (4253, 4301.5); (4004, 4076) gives 1.22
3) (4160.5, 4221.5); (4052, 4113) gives 1.09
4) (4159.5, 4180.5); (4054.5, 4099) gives 1.12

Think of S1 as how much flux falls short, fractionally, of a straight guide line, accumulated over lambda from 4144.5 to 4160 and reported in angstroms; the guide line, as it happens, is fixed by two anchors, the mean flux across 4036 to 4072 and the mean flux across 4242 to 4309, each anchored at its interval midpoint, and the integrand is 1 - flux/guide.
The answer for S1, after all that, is -2.1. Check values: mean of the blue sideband 18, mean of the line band 21.6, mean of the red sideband 20.2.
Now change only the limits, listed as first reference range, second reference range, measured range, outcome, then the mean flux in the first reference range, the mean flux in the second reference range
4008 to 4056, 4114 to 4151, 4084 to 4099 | -3.6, 19.2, 22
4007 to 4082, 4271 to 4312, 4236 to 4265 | -3.8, 18.8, 18.9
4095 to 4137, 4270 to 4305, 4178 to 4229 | 1.2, 22.4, 19.4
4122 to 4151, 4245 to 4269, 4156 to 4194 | -1.8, 21.4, 21.3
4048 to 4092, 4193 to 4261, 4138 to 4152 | -0.2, 20.6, 20.1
